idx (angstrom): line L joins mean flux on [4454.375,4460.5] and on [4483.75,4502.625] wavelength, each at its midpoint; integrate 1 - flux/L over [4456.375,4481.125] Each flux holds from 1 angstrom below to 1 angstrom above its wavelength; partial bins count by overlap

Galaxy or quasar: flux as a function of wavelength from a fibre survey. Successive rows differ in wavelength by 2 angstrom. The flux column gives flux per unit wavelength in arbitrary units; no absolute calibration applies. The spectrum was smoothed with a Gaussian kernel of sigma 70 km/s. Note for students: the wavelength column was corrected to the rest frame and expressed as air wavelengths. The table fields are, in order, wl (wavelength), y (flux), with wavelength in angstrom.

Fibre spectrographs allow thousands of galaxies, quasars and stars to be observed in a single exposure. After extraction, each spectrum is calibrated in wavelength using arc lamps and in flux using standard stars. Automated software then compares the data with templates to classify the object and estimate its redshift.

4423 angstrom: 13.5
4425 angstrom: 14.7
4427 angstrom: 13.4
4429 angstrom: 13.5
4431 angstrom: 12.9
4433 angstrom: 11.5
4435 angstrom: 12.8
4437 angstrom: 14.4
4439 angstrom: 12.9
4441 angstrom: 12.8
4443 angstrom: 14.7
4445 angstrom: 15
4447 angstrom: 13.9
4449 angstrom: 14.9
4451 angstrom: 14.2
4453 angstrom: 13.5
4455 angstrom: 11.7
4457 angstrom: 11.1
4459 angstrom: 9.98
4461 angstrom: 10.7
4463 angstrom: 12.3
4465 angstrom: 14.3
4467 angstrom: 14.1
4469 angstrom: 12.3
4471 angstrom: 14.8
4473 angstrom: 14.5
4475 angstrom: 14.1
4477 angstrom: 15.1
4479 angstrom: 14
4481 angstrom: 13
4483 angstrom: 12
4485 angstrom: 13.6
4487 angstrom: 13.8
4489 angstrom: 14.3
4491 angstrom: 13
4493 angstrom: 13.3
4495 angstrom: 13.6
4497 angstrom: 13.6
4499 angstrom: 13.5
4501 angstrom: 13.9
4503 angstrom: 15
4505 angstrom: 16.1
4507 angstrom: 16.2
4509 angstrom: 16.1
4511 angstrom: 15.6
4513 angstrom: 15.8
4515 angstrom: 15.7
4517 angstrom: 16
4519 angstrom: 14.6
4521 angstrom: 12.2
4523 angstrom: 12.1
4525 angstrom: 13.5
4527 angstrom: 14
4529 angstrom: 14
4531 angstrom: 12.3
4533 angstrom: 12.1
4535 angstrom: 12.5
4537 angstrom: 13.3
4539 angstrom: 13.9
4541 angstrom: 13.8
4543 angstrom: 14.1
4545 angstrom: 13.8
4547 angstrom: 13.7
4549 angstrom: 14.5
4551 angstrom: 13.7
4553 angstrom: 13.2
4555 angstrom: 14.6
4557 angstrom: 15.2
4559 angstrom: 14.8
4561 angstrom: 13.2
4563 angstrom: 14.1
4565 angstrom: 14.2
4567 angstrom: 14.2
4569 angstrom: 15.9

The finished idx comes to -2.9 angstrom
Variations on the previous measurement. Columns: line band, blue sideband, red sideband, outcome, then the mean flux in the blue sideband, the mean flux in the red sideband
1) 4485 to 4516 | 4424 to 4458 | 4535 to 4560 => -1.95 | 13.4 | 14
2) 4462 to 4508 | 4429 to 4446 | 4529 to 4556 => -1.66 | 13.4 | 13.5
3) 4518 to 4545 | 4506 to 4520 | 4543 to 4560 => 3.04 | 15.7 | 14.2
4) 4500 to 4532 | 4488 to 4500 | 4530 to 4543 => -3.03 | 13.6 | 13.1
